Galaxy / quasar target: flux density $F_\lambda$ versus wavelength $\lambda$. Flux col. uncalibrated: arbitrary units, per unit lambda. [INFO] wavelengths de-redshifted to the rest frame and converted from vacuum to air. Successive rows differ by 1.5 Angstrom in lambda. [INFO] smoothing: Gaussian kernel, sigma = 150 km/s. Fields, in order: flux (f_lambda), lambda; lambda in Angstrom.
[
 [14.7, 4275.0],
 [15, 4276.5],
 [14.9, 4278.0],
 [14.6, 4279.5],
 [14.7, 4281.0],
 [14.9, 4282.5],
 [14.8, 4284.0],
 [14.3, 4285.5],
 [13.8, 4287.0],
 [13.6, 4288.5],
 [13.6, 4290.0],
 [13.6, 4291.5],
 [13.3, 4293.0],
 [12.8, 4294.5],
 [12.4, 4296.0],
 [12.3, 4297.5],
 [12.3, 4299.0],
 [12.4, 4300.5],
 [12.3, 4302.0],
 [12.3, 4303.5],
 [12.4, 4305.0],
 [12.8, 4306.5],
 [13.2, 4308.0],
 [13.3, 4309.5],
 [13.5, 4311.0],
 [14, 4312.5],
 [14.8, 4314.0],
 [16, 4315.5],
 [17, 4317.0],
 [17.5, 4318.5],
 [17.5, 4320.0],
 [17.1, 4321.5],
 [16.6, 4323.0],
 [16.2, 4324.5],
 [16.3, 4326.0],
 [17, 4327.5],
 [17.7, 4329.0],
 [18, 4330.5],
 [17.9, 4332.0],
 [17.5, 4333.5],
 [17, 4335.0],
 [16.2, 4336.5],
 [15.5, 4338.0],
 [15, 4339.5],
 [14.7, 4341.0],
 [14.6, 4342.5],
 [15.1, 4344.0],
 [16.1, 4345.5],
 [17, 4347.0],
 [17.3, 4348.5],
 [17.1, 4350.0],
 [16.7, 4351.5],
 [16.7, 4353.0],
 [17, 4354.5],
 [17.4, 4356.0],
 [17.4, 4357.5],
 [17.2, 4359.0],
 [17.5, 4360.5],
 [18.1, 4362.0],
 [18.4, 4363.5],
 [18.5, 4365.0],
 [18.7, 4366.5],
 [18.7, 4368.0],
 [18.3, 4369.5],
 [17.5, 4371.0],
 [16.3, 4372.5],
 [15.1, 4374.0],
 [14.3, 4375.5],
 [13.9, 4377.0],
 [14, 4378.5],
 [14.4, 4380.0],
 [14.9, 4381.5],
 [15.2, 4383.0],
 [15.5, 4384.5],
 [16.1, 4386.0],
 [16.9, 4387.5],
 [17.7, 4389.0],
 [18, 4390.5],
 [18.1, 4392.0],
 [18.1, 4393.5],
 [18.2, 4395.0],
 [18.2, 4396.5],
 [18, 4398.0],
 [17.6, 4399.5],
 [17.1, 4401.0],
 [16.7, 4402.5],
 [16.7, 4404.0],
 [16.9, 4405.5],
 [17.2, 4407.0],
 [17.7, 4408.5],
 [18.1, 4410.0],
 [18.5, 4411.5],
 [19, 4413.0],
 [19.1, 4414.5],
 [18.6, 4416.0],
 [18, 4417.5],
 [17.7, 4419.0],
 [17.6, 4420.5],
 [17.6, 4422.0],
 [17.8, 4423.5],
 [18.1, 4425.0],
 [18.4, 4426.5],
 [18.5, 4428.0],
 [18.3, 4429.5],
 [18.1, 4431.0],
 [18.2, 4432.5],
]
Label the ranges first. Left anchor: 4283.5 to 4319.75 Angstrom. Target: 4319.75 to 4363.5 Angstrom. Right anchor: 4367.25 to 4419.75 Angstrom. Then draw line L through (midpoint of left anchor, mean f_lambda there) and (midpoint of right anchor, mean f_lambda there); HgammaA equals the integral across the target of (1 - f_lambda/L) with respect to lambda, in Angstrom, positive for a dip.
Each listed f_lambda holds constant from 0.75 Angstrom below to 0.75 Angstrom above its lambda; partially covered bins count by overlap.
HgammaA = -4.6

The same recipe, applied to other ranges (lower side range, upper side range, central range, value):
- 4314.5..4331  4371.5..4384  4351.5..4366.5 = -2.0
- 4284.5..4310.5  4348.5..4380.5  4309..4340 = -3.7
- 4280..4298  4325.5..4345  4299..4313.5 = 1.8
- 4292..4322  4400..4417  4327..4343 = -1.6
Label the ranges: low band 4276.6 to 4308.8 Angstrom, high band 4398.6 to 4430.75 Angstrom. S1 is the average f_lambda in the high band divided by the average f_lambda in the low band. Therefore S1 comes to 1.3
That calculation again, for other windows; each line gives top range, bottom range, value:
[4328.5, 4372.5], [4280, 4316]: 1.27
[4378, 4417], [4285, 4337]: 1.16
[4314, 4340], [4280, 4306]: 1.26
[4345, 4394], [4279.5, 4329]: 1.17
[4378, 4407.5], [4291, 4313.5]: 1.30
